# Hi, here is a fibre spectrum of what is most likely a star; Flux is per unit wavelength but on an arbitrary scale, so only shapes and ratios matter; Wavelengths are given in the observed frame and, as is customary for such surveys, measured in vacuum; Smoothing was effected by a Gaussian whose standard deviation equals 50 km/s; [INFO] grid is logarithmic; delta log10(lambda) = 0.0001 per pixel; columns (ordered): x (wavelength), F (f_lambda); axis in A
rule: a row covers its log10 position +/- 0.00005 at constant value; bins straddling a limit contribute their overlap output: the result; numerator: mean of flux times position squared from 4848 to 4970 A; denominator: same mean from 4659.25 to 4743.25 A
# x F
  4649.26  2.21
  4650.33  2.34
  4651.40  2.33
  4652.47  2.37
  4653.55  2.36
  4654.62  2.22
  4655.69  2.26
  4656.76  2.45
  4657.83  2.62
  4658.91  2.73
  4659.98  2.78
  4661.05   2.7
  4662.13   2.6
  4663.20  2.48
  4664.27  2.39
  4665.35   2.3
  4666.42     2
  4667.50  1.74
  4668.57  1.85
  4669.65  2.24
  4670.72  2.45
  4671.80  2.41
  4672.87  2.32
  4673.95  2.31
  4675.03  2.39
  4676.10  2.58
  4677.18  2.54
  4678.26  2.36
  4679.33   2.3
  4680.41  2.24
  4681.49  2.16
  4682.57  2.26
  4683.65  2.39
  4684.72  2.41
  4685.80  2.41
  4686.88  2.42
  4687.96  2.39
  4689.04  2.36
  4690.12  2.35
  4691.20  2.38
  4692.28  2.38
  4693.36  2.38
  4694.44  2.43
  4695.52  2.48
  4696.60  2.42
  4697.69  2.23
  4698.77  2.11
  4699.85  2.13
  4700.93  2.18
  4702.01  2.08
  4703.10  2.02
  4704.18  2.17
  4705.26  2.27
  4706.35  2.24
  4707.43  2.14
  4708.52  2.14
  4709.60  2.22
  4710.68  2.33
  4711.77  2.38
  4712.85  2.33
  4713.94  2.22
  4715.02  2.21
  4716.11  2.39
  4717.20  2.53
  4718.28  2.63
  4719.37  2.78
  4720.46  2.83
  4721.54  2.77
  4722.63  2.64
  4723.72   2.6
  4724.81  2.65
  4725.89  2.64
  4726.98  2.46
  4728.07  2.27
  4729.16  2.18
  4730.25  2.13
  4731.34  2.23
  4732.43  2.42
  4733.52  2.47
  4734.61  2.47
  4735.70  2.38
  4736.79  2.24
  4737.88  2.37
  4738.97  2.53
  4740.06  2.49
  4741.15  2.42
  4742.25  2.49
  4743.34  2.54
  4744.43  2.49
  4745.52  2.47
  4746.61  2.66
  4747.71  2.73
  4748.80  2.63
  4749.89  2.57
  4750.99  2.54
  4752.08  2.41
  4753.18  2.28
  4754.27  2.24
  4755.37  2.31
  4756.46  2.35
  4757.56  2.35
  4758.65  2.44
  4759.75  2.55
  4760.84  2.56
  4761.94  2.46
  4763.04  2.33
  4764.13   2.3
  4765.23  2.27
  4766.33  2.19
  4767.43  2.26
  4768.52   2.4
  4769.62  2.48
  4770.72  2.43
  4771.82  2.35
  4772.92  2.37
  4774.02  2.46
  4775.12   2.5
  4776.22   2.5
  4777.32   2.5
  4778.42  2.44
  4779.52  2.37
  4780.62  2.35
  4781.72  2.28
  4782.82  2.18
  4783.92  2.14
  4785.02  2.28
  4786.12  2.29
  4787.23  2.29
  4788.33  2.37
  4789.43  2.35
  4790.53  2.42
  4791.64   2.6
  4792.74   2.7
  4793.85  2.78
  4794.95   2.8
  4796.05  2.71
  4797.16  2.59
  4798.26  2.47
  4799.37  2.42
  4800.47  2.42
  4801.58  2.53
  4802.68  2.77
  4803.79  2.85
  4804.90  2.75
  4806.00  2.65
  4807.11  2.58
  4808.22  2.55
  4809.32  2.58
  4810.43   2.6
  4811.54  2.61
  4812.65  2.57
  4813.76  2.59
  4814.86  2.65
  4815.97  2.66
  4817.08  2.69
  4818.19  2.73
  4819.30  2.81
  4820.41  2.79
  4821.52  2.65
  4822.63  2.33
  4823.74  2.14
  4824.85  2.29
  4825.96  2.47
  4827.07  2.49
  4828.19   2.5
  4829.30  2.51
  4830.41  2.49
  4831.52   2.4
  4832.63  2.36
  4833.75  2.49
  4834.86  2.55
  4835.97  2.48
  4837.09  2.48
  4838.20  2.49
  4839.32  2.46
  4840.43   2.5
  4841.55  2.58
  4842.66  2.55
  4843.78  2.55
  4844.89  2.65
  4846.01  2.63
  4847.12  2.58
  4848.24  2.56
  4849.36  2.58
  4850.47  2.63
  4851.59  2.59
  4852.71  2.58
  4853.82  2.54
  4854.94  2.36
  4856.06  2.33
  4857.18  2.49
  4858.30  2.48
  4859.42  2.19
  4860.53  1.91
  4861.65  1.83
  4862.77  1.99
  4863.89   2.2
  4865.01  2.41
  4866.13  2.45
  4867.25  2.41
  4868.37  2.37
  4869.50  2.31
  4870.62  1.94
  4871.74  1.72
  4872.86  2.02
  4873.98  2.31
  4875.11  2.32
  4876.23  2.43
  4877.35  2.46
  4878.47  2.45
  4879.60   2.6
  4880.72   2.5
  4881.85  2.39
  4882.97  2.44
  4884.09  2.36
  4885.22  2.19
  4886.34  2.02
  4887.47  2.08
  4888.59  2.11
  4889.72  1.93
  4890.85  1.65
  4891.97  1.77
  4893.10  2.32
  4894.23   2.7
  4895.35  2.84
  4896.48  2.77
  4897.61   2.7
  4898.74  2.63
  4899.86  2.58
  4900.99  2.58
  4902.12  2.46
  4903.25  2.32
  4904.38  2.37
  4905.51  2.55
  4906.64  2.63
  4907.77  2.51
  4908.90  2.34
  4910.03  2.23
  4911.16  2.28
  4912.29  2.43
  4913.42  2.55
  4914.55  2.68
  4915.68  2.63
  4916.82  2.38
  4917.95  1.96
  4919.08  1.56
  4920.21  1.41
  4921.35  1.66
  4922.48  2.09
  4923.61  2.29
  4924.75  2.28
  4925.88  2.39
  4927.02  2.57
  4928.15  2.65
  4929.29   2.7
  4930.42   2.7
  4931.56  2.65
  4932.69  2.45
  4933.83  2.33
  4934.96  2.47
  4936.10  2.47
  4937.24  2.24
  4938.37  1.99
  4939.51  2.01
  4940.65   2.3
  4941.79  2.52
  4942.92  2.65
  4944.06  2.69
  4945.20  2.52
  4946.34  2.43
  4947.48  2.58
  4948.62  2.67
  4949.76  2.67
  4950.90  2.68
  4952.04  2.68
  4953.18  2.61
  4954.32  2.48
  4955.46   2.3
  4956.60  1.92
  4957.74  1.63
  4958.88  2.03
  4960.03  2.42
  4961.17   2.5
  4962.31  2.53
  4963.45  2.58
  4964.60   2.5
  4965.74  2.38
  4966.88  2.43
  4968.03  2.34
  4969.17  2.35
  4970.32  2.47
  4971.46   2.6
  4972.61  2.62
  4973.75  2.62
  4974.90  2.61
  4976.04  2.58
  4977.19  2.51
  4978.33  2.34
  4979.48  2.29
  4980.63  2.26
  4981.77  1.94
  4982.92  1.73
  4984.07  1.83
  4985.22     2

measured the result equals 1.09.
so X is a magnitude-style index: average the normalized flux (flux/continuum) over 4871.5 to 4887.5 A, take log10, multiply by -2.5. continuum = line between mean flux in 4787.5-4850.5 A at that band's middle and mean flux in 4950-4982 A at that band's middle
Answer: 0.09 mag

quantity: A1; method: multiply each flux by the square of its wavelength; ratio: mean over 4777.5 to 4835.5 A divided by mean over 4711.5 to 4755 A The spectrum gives 1.1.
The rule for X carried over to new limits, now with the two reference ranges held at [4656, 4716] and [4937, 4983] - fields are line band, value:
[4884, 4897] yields 0.08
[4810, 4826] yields -0.09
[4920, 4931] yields 0.04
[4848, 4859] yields -0.06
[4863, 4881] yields 0.04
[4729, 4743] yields -0.02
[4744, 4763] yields -0.06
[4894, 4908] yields -0.09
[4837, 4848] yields -0.08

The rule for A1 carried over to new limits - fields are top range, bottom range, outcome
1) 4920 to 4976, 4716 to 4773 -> 1.07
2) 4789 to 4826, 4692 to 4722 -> 1.16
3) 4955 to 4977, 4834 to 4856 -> 0.99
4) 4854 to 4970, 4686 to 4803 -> 1.04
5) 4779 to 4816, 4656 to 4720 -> 1.13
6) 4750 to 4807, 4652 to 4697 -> 1.08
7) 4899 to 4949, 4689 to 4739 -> 1.10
